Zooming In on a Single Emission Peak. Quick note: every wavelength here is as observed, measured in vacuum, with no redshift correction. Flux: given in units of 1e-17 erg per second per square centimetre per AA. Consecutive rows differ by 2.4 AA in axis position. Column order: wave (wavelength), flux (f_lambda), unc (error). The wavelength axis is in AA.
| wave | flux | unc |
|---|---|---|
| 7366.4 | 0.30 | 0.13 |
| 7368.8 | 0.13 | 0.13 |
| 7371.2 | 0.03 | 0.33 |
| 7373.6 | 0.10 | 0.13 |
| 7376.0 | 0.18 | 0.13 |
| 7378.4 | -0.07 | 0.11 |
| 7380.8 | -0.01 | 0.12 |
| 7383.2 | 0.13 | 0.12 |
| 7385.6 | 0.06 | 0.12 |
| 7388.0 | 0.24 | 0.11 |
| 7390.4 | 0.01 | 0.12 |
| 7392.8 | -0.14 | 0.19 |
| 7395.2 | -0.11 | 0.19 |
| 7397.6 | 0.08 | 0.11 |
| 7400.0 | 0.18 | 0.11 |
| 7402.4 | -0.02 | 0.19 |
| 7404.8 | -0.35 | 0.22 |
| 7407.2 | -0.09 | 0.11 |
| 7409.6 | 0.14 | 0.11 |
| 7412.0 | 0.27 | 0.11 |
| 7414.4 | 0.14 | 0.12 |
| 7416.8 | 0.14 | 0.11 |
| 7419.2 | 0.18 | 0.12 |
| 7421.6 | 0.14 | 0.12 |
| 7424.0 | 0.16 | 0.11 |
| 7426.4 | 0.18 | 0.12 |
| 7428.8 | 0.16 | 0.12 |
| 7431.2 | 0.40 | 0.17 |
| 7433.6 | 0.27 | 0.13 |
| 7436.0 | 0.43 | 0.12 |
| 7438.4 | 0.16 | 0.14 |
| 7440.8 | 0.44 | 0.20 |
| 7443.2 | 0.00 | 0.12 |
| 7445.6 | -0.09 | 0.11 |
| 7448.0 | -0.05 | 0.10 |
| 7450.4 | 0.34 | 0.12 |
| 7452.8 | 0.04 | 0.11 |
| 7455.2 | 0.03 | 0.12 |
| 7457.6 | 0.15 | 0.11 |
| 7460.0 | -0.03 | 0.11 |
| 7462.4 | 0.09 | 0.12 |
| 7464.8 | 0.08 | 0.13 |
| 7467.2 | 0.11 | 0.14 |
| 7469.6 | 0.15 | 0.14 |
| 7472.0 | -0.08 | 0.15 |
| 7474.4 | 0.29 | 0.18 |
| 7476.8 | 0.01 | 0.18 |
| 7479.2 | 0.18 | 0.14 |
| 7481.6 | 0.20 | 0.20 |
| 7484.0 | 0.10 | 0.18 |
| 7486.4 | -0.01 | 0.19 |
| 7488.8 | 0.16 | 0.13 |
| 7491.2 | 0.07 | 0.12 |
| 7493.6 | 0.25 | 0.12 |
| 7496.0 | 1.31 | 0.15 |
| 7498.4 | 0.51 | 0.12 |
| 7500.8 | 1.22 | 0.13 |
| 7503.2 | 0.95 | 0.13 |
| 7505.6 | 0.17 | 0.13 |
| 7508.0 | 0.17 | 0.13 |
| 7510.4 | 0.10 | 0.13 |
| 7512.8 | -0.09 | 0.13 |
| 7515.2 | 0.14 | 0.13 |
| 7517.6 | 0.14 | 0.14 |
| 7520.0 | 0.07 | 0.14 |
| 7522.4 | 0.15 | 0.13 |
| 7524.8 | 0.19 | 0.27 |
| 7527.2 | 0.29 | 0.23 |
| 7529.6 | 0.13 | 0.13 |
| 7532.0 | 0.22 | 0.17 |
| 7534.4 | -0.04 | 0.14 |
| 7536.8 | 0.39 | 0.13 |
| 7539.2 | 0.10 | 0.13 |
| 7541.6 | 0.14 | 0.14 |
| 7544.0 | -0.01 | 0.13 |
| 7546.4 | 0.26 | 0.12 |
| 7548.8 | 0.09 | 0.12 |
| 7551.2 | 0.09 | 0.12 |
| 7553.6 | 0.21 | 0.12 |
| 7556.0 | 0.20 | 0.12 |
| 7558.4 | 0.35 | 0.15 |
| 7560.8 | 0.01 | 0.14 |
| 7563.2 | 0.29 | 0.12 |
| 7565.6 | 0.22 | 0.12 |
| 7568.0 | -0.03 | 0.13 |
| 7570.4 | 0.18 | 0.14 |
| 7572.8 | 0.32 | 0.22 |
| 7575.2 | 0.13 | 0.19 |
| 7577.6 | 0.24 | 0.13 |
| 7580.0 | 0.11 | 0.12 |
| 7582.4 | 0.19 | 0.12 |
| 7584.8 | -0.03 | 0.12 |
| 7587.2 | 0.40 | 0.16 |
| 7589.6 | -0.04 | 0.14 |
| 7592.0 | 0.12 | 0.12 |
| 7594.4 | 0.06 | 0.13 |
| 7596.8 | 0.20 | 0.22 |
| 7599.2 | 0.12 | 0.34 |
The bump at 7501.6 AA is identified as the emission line [O II]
